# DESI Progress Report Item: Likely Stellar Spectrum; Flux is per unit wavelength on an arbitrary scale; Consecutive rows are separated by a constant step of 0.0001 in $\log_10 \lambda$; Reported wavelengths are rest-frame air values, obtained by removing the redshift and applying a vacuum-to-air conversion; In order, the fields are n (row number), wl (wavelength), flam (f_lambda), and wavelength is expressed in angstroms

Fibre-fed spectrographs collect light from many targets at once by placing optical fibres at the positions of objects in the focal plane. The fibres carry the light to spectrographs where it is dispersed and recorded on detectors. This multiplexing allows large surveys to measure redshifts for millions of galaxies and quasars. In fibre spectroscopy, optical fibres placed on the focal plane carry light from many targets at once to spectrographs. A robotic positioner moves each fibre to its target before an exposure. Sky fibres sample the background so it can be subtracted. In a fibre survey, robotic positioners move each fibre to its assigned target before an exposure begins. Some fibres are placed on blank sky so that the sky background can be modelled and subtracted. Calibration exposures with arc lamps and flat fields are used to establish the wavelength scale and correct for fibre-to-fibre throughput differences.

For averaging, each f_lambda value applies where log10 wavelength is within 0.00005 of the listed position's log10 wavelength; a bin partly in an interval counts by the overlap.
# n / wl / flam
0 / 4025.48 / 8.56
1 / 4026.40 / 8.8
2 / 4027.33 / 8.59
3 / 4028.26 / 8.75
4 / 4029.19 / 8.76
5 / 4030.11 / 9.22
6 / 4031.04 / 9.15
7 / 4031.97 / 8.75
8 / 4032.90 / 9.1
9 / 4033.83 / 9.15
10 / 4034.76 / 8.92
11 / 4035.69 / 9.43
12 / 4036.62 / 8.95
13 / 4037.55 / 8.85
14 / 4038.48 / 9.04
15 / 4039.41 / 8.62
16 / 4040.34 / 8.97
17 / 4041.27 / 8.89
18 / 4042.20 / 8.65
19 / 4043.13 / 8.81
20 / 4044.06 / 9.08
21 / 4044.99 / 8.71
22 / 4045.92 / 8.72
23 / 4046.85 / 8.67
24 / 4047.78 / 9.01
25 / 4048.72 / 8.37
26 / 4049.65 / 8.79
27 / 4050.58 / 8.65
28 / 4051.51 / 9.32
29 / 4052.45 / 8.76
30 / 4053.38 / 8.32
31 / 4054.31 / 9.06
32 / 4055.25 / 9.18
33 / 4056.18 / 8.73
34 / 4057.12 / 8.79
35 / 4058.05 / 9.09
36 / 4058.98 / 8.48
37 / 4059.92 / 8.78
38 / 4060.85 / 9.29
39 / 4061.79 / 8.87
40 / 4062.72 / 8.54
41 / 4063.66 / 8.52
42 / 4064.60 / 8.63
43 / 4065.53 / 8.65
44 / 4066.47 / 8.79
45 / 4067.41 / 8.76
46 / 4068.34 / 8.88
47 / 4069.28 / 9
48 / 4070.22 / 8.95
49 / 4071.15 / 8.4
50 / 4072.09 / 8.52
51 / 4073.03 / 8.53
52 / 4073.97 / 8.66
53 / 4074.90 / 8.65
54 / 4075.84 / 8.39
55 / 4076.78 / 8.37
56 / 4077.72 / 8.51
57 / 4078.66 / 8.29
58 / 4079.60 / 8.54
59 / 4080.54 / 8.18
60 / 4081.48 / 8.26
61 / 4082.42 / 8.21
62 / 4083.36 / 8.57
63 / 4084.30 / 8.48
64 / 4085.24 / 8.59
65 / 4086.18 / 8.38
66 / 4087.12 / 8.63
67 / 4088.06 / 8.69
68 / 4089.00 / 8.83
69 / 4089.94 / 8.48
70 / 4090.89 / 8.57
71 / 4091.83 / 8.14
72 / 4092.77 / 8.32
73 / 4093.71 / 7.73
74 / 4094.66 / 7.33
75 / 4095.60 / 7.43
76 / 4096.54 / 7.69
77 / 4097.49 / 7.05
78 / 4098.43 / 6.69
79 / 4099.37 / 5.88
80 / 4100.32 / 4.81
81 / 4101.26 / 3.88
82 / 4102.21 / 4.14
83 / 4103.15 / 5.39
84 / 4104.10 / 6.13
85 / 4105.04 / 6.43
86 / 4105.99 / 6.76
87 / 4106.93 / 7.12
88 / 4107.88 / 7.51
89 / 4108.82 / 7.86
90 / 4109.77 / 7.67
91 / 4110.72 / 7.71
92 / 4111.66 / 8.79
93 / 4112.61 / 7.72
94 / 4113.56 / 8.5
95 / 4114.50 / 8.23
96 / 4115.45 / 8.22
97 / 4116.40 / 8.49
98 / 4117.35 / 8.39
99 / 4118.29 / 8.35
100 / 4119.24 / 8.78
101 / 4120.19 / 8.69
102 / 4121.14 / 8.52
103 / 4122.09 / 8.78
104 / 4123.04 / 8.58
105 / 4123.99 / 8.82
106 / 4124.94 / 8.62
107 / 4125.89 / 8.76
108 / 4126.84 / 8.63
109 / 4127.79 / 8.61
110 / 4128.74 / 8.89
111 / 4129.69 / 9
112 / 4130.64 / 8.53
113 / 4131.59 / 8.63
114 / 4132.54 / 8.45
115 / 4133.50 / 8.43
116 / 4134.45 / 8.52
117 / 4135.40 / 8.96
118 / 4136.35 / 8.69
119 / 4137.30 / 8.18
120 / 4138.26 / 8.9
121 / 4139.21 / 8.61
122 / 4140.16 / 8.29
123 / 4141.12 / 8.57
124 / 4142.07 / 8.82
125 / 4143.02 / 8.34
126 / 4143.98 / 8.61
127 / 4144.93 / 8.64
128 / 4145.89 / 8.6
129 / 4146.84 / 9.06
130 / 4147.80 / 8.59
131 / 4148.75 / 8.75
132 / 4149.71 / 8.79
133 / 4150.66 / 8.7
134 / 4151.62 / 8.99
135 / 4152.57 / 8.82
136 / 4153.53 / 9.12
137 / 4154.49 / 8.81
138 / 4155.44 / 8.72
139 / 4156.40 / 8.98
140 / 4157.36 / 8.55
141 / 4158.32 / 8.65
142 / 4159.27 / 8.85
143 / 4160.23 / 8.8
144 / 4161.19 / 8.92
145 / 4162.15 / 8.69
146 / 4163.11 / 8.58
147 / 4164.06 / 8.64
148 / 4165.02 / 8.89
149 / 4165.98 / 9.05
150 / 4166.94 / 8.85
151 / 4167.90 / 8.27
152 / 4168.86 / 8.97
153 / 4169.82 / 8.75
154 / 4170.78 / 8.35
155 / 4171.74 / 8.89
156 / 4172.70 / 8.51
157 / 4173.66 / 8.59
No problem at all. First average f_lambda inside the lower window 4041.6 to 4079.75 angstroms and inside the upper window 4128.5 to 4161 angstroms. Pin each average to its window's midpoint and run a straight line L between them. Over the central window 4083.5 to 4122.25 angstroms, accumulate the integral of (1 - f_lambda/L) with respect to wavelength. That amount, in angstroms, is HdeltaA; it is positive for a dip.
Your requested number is 4.9 angstroms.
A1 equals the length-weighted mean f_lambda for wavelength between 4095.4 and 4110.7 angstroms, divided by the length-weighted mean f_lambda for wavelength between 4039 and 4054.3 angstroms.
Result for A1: 0.7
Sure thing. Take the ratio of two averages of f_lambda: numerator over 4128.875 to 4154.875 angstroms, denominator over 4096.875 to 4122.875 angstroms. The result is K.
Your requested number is 1.19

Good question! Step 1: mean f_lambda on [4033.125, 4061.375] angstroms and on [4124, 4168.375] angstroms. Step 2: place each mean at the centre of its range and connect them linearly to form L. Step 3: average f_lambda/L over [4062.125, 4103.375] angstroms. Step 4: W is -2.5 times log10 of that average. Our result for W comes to 0.11 mag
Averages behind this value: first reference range 8.87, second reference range 8.71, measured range 7.97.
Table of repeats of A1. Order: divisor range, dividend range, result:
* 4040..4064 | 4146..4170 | 1.00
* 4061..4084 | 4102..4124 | 0.90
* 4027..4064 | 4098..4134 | 0.87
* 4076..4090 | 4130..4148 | 1.02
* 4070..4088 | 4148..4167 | 1.04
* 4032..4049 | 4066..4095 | 0.95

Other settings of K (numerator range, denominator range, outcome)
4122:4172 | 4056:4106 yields 1.09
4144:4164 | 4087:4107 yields 1.26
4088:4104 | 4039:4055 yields 0.79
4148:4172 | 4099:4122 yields 1.20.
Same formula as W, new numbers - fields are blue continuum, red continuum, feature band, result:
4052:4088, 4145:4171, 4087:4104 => 0.227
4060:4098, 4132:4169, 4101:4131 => 0.096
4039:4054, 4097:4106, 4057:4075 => -0.143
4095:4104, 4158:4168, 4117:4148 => -0.171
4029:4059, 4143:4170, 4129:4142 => 0.022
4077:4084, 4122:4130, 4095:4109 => 0.331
